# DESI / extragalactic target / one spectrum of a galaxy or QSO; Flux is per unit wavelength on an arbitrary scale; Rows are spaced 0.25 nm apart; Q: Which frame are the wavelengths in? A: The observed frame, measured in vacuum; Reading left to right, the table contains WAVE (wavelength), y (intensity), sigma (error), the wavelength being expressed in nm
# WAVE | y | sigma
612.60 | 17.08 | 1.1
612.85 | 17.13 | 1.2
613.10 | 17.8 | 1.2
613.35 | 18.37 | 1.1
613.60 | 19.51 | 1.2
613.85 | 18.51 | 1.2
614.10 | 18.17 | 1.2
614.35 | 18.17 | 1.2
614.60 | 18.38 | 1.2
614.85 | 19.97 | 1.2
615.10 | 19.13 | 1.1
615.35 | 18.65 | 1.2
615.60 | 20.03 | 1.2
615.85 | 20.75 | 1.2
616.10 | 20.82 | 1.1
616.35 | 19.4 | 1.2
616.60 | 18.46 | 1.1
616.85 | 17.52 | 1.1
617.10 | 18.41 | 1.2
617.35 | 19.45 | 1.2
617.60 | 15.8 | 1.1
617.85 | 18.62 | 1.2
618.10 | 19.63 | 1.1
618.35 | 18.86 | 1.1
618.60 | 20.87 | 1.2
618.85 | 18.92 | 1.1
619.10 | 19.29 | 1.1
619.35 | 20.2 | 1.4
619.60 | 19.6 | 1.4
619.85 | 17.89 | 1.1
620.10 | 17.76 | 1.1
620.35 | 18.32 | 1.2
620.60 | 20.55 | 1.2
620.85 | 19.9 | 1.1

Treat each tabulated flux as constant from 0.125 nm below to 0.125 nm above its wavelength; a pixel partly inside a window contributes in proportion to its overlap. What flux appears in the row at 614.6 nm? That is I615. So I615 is 18.38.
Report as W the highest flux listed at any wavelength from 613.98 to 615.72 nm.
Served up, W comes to 20.03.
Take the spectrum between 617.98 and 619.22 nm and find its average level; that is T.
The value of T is 19.5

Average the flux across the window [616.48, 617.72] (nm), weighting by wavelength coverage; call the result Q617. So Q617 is 17.9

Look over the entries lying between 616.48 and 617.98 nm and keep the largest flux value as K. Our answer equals 19.45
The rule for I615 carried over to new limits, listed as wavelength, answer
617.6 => 15.8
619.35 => 20.2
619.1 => 19.29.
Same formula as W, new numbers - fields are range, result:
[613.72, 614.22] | 18.51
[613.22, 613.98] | 19.51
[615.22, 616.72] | 20.82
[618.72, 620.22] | 20.2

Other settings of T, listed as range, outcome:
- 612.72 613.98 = 18.3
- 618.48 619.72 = 19.8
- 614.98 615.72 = 19.3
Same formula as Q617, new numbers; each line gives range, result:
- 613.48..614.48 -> 18.6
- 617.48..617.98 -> 17.2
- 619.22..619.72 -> 19.9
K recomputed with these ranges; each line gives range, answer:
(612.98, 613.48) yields 18.37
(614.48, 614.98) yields 19.97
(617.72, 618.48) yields 19.63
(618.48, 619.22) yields 20.87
